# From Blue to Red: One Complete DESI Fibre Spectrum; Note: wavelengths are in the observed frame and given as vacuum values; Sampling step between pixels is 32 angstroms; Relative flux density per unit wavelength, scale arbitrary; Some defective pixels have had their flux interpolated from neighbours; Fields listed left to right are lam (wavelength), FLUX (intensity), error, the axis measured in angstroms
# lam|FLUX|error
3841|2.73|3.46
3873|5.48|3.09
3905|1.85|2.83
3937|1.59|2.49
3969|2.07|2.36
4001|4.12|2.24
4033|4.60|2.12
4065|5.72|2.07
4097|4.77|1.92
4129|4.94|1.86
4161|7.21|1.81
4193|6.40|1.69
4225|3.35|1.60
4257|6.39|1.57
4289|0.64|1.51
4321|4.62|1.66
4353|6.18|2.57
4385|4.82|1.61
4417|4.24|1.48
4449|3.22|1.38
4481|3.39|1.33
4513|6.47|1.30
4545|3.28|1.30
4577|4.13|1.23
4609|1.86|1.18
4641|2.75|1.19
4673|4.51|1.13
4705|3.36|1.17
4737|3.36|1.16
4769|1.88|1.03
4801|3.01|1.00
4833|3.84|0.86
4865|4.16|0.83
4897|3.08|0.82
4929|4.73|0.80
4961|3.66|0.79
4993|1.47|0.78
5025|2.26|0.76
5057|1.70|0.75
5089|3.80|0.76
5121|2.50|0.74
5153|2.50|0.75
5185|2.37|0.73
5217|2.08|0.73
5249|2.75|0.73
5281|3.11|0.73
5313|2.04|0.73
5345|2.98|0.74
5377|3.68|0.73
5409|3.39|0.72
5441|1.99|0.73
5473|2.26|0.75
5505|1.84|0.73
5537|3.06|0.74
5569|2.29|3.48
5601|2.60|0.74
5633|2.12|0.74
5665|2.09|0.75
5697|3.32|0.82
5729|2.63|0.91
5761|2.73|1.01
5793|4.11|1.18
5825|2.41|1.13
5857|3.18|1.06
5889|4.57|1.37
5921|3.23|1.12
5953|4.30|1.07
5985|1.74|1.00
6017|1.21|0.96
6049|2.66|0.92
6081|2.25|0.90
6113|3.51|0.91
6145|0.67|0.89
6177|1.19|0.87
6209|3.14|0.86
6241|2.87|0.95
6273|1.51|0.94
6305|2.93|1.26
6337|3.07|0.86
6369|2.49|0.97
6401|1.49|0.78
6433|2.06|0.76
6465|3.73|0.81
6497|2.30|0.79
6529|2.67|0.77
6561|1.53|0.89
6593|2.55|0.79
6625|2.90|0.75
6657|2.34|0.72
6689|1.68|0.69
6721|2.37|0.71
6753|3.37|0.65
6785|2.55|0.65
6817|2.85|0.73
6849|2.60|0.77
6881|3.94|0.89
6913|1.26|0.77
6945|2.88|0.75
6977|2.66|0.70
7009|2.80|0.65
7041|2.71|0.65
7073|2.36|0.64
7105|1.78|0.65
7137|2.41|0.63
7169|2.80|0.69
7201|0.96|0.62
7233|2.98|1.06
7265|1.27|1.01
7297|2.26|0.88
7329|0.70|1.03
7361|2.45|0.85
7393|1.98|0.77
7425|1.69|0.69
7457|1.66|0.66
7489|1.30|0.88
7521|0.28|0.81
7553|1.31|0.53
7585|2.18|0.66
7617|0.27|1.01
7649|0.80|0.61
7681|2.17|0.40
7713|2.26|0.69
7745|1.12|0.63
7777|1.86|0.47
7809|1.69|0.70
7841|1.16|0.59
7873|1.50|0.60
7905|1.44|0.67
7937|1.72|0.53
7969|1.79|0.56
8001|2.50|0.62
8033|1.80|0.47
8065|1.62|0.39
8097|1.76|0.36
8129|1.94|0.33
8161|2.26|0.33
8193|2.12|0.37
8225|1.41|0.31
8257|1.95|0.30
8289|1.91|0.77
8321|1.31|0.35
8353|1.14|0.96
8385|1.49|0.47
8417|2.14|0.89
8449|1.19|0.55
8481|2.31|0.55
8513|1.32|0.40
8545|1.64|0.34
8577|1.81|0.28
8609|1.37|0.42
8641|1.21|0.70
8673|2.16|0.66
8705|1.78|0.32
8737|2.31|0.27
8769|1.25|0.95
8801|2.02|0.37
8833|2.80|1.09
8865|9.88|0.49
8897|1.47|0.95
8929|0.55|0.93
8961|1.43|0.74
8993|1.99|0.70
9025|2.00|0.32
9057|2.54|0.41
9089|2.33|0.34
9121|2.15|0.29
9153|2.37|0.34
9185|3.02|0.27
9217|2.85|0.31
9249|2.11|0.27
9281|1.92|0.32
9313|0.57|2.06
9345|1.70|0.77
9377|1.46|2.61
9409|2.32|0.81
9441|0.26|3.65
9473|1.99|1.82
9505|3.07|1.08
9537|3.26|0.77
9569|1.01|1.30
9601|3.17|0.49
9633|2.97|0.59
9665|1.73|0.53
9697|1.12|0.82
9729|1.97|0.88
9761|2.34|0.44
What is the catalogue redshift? 1.38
